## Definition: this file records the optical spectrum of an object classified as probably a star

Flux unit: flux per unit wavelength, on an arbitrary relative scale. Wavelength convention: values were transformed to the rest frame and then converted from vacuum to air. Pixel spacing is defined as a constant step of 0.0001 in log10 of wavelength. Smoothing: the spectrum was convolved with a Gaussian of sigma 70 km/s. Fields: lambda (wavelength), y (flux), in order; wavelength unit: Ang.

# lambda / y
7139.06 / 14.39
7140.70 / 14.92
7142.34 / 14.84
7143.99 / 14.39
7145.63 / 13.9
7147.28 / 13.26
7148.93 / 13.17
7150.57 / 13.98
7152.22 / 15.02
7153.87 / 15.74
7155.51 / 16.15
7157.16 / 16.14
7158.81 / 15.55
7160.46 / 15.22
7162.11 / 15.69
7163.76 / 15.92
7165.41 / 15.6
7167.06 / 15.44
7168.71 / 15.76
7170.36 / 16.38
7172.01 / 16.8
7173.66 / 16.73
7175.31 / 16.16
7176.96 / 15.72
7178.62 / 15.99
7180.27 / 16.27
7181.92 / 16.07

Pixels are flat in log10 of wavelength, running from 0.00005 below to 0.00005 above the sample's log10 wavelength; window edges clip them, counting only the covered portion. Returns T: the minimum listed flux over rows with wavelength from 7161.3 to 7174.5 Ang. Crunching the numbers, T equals 15.44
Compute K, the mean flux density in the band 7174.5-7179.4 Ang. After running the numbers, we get 15.9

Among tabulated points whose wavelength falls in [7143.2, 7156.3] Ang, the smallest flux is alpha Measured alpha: 13.17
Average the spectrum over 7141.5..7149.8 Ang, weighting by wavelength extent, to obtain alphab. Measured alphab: 13.9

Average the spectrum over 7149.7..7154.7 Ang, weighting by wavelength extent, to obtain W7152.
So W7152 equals 14.9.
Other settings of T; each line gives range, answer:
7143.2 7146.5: 13.9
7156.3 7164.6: 15.22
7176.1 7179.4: 15.72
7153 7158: 15.74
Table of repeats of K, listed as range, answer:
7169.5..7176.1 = 16.5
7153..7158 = 16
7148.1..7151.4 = 13.6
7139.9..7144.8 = 14.7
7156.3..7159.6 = 15.8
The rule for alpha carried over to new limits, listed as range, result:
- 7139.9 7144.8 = 14.39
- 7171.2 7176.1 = 16.16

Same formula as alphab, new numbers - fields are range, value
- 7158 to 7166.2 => 15.6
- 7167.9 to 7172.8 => 16.3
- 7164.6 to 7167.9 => 15.5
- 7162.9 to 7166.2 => 15.8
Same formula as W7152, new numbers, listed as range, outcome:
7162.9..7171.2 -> 15.8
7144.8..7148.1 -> 13.6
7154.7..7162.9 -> 15.7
